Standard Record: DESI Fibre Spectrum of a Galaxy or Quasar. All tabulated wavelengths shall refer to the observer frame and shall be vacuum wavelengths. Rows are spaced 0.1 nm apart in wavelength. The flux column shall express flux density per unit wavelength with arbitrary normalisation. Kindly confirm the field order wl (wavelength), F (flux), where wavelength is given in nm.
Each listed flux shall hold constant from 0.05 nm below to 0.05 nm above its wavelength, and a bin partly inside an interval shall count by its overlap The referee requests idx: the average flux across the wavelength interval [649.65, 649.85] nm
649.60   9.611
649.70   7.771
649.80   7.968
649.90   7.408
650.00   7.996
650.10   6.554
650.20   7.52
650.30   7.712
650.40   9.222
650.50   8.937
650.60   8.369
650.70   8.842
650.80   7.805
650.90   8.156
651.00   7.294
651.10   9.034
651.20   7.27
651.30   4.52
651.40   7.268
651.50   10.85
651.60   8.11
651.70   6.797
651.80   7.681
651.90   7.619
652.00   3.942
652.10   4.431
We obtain 7.87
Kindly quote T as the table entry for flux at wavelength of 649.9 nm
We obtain 7.408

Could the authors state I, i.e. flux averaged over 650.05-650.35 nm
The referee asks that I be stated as 7.26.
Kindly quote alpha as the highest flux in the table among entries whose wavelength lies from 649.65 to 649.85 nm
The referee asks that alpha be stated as 7.968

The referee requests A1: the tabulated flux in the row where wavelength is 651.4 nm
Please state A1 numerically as 7.268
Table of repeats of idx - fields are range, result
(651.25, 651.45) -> 5.89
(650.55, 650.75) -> 8.61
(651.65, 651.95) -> 7.37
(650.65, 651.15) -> 8.23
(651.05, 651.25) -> 8.15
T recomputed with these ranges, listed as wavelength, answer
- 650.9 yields 8.156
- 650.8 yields 7.805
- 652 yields 3.942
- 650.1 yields 6.554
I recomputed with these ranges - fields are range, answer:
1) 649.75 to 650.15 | 7.48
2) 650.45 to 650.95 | 8.42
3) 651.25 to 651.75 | 7.51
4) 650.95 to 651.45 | 7.08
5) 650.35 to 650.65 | 8.84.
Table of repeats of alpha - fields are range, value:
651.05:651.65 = 10.85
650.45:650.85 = 8.937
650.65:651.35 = 9.034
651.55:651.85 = 8.11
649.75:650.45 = 9.222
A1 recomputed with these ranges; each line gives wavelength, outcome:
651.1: 9.034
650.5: 8.937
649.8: 7.968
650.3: 7.712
